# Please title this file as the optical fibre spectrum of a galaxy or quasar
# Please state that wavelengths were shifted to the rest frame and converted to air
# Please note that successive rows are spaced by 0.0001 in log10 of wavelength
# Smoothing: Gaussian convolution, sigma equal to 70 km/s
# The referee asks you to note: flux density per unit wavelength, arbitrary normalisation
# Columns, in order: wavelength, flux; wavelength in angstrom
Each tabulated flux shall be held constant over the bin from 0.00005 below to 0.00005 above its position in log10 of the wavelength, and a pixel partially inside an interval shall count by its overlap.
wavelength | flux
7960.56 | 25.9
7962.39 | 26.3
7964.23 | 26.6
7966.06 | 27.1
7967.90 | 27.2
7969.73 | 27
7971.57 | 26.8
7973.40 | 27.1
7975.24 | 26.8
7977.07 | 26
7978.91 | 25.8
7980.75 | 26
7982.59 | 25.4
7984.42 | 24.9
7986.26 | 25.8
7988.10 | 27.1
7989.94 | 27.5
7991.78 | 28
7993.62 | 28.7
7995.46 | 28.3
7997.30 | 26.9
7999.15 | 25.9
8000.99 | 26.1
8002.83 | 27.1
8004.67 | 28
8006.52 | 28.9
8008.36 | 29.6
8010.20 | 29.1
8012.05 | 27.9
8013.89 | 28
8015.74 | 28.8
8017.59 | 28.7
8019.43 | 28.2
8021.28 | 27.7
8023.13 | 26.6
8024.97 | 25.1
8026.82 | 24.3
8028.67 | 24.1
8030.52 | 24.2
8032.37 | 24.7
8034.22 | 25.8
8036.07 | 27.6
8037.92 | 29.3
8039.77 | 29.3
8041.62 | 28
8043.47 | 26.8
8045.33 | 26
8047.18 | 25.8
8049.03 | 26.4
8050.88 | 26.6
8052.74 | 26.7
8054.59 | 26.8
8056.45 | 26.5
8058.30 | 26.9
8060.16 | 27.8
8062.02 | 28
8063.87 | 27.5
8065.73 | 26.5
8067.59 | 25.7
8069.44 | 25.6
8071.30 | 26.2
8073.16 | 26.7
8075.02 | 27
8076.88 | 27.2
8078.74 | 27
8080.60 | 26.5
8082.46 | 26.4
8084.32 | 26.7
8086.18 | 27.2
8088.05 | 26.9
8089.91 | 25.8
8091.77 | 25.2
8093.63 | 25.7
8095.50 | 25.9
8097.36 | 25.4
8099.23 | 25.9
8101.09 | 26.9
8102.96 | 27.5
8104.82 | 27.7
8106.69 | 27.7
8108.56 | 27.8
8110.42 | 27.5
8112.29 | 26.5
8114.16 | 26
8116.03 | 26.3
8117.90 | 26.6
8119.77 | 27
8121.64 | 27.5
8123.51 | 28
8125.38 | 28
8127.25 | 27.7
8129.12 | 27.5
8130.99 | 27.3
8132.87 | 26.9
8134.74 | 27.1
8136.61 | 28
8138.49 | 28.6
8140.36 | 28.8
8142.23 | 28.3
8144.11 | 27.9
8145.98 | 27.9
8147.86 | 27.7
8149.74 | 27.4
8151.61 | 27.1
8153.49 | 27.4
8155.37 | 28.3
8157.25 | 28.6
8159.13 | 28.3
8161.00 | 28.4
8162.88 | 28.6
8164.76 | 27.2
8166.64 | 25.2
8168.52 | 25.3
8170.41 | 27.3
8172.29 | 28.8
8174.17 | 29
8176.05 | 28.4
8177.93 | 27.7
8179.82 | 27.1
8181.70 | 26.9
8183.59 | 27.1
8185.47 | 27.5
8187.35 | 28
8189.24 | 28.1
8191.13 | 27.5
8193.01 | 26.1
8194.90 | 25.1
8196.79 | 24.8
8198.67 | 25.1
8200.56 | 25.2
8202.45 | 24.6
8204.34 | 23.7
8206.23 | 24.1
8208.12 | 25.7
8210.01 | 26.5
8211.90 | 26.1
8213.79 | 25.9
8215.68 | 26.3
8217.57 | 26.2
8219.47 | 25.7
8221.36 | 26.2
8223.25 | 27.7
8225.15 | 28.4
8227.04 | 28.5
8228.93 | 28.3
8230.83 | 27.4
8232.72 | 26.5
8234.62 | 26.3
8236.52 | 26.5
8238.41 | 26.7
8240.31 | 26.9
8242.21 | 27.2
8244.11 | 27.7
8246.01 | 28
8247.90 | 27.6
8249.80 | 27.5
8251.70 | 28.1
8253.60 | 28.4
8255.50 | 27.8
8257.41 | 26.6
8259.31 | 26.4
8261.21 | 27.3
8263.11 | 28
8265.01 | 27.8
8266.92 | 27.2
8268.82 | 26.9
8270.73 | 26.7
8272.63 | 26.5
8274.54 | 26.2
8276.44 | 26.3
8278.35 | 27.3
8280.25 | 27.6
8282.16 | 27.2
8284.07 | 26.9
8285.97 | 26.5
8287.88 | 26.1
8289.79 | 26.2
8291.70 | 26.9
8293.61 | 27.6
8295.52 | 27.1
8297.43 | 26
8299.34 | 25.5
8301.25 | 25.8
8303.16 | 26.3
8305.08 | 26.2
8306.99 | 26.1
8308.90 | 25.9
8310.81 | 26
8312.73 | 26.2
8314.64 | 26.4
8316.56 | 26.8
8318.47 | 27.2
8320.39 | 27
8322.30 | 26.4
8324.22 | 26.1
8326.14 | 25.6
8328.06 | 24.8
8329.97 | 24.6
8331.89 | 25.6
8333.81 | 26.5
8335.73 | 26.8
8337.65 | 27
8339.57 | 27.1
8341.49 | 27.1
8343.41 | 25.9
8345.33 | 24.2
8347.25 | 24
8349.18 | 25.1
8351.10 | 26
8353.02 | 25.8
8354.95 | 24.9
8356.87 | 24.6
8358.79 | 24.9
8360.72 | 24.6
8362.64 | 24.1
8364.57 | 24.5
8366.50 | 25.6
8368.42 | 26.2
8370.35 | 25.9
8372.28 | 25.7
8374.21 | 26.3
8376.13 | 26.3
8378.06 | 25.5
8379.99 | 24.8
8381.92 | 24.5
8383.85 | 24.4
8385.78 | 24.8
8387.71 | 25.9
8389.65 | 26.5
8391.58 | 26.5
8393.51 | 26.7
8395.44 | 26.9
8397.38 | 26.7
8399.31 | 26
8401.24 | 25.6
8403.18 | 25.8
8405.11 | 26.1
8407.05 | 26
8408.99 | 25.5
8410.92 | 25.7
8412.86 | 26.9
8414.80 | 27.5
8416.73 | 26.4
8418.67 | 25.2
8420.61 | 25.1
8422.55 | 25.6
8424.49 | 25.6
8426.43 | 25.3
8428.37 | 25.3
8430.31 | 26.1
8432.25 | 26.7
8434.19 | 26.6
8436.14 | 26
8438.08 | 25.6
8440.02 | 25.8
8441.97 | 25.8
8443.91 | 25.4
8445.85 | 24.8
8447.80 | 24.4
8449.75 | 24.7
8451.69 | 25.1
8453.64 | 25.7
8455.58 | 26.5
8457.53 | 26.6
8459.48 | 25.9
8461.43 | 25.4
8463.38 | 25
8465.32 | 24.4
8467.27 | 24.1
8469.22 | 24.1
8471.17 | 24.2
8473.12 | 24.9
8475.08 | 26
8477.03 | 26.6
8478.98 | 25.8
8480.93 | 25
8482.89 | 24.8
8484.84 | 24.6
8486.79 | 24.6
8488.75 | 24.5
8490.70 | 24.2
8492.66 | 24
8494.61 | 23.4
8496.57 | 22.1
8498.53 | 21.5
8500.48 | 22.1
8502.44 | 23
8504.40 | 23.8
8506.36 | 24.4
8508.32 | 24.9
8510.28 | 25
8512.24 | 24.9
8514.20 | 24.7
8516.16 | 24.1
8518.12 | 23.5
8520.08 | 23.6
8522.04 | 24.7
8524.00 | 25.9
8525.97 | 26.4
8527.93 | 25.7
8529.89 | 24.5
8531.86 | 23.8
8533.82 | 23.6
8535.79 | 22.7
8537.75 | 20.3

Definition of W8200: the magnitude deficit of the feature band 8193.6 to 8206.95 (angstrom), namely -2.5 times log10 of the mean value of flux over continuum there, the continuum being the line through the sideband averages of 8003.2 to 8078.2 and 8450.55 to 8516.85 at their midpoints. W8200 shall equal 0.06 mag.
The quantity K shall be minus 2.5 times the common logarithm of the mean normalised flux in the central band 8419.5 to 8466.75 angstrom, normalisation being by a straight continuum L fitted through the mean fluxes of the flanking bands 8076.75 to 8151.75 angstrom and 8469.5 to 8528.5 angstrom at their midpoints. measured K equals -0.03 mag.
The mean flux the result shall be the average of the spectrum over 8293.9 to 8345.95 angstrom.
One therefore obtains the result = 26.2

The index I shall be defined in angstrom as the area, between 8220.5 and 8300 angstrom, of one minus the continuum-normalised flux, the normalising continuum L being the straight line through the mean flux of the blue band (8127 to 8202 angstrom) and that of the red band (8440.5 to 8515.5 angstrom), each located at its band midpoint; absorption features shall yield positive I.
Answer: -1.74 angstrom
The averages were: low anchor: 27.4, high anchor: 24.7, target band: 27.1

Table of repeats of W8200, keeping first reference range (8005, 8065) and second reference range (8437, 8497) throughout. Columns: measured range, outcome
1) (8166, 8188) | -0.04 mag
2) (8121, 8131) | -0.04 mag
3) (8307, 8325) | -0.03 mag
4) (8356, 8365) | 0.04 mag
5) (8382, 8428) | -0.03 mag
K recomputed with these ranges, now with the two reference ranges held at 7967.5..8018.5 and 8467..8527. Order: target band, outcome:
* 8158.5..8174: -0.05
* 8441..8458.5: -0.04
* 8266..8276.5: -0.04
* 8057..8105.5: 0.01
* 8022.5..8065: 0.02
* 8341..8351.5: 0.00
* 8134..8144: -0.07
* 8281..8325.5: -0.04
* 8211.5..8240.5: -0.04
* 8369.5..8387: -0.01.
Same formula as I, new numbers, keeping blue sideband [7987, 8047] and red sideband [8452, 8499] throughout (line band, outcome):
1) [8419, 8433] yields -0.3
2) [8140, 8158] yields -0.9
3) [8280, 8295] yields -0.6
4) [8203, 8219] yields 0.4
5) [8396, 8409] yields -0.4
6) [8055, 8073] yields 0.2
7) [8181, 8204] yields 0.0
